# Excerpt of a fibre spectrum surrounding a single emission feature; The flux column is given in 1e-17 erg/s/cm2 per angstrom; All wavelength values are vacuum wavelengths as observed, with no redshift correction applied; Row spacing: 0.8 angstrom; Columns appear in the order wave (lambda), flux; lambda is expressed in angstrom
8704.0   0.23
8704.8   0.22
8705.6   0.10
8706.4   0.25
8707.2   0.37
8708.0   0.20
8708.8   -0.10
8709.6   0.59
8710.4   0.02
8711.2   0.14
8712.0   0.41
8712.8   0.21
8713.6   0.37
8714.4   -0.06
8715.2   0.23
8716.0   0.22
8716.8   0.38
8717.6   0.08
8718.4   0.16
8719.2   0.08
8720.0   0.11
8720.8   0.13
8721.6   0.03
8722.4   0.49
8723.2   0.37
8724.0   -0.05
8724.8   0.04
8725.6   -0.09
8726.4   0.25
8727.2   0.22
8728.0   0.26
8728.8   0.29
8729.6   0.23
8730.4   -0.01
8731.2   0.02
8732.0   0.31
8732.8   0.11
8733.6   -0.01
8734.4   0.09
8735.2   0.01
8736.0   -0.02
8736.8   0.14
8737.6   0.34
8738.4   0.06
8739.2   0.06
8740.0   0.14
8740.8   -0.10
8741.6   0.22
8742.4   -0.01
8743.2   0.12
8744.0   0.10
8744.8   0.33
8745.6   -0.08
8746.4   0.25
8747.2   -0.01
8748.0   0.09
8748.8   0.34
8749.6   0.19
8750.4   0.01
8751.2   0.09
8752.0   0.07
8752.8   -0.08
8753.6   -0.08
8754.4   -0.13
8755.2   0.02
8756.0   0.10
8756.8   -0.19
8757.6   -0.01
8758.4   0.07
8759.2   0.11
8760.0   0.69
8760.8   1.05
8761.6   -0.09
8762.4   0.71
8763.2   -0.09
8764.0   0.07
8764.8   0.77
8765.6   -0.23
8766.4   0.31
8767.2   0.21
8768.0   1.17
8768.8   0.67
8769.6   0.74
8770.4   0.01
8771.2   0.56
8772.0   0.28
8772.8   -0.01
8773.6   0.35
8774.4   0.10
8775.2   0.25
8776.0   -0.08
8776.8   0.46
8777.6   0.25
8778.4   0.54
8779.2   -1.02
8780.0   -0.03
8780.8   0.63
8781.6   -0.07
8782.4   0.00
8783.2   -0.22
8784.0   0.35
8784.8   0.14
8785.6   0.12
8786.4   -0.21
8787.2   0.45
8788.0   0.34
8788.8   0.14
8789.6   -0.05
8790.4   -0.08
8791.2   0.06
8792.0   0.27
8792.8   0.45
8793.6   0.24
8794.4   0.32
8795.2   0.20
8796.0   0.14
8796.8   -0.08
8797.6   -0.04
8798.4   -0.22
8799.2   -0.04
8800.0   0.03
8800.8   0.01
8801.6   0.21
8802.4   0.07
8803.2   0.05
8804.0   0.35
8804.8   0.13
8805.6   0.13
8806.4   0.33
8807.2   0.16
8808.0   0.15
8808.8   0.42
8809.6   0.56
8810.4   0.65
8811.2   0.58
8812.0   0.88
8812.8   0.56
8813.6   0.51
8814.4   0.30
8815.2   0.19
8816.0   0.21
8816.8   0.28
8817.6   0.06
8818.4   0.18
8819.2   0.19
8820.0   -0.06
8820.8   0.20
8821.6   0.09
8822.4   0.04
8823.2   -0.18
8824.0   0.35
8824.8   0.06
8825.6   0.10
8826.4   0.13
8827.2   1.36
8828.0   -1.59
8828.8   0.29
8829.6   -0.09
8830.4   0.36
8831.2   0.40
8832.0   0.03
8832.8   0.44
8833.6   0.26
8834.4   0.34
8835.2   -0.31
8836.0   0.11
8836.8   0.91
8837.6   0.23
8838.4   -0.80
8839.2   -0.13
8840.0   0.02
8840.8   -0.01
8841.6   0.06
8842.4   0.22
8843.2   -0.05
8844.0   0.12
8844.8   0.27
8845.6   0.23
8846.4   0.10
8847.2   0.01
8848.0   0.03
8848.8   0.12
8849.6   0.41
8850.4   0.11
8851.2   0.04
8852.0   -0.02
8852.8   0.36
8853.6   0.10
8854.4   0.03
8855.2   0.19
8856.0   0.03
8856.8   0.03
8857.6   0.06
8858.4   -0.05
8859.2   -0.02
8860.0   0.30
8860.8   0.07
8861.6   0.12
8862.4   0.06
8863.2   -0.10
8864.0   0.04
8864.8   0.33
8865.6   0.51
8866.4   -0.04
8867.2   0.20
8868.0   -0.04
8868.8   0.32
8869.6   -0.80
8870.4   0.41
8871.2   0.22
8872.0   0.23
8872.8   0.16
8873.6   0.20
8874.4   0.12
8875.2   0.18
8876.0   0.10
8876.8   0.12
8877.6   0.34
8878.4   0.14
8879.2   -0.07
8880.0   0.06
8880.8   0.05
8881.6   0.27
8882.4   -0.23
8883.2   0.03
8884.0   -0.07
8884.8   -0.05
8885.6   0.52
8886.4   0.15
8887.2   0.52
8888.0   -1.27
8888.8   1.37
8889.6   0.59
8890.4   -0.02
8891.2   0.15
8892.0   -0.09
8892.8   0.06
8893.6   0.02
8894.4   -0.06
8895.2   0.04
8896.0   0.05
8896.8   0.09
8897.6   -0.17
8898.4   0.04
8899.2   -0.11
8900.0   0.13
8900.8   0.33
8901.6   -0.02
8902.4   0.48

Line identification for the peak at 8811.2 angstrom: Hbeta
